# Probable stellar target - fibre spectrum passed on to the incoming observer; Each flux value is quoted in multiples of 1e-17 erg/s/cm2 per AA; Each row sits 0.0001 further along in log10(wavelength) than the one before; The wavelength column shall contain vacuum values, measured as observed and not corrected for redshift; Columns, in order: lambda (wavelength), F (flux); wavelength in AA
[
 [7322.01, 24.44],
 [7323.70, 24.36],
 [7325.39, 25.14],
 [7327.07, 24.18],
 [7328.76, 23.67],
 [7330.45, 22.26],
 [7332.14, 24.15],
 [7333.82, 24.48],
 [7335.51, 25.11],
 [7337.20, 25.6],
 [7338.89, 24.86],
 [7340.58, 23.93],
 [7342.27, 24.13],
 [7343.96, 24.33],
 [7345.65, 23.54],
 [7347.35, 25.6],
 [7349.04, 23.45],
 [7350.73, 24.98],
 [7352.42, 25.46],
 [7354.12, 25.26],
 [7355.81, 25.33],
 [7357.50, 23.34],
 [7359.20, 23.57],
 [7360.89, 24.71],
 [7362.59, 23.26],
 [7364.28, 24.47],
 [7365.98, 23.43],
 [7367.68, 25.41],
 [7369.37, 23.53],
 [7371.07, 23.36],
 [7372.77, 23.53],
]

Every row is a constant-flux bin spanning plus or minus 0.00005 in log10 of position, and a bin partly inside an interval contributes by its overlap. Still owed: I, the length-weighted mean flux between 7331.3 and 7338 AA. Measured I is 24.9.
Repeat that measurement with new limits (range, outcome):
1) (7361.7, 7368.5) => 24.1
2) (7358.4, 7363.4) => 23.9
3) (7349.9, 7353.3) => 25.2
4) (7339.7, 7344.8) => 24.1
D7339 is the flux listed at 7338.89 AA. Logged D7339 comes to 24.86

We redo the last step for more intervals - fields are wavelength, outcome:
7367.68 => 25.41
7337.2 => 25.6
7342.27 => 24.13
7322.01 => 24.44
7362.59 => 23.26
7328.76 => 23.67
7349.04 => 23.45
